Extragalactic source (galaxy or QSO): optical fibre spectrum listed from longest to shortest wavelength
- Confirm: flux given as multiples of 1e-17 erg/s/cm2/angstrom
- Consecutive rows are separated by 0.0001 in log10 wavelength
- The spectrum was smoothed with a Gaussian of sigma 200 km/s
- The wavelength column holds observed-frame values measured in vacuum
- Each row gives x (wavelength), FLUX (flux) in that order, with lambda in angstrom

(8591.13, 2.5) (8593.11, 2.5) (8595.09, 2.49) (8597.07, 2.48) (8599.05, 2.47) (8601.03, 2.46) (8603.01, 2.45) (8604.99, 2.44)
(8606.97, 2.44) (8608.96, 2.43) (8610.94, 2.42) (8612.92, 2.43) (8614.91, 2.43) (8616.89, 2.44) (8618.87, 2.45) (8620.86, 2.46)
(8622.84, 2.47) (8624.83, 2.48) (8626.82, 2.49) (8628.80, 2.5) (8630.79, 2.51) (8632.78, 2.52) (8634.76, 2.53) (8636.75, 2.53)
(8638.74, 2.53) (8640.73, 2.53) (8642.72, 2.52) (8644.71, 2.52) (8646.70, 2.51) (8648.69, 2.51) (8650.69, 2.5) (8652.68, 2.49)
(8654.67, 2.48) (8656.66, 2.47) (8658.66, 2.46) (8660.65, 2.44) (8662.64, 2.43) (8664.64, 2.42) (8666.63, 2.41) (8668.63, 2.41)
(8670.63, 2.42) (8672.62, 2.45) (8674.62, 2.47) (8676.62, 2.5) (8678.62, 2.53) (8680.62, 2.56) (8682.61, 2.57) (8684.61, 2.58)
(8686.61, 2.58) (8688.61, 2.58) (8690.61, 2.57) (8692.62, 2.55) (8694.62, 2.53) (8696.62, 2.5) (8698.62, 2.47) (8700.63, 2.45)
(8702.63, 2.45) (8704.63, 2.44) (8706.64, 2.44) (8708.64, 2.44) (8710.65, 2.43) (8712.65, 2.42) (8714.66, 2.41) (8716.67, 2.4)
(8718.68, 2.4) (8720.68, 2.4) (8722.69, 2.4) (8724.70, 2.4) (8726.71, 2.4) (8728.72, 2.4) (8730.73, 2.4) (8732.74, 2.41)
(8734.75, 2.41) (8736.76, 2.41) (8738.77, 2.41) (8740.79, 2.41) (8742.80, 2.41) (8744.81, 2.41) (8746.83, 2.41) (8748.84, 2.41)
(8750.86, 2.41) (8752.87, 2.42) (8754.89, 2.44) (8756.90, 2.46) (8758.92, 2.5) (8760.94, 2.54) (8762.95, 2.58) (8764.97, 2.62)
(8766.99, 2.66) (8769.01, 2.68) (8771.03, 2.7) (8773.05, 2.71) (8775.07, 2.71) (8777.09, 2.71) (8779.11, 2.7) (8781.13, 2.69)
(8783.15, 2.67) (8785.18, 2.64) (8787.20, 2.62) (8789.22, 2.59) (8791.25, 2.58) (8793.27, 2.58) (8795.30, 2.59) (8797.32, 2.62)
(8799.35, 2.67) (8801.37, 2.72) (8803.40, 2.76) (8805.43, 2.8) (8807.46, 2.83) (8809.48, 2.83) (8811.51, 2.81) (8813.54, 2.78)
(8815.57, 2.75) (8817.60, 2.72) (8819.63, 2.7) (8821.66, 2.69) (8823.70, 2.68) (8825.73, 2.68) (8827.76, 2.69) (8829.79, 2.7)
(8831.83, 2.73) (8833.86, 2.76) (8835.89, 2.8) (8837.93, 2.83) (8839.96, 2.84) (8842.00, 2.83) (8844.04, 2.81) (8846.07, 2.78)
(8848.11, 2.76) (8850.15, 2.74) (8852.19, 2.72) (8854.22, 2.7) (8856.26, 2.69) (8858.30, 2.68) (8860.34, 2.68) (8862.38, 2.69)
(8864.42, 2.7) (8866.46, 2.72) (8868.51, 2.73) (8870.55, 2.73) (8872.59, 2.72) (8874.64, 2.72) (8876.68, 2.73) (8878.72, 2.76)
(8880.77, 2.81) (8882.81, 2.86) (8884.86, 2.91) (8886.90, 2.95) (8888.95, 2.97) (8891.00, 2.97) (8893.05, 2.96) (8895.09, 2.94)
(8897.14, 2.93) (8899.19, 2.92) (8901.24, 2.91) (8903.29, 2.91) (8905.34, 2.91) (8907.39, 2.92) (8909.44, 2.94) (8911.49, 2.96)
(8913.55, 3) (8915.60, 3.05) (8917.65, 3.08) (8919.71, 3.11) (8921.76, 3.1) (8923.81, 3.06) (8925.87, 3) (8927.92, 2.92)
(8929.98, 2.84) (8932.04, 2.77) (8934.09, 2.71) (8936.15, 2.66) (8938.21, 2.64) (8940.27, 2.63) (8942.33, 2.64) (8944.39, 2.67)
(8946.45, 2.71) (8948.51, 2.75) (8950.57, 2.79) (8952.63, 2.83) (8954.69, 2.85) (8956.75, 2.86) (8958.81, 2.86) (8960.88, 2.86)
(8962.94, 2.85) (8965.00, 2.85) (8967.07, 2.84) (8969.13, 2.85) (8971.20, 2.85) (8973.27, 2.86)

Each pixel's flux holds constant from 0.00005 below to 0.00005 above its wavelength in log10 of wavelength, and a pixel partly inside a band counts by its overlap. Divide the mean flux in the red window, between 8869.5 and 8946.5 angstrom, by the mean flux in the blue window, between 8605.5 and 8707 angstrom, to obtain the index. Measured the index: 1.15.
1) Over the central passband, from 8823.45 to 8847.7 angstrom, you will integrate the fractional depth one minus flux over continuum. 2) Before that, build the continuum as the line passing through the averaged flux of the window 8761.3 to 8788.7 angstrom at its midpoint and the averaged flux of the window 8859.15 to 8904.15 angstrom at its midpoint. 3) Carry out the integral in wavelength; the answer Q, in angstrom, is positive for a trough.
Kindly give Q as -0.1 angstrom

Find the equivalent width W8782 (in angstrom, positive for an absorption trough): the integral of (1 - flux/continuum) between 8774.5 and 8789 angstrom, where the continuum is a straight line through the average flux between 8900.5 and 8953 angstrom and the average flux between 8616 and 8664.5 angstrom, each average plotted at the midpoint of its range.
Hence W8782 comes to 0.0 angstrom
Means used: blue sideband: 2.49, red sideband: 2.87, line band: 2.67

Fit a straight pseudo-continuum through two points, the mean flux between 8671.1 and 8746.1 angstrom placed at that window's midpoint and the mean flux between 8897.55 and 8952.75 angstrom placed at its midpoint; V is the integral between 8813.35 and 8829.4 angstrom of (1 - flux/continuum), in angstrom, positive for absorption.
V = -0.2 angstrom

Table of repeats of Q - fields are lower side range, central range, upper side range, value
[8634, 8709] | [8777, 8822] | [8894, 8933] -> 0.7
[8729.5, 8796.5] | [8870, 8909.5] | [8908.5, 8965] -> -1.4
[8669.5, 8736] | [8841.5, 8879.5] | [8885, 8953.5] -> 0.6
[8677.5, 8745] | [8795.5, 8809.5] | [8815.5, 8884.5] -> -0.5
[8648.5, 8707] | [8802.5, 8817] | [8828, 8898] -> -0.5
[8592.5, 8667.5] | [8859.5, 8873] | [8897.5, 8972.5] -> 0.3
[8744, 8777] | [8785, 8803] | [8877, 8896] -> 0.1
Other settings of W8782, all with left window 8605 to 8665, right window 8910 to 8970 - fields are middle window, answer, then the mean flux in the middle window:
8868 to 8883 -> 0.12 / 2.75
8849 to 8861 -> 0.20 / 2.7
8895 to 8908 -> -0.52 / 2.92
